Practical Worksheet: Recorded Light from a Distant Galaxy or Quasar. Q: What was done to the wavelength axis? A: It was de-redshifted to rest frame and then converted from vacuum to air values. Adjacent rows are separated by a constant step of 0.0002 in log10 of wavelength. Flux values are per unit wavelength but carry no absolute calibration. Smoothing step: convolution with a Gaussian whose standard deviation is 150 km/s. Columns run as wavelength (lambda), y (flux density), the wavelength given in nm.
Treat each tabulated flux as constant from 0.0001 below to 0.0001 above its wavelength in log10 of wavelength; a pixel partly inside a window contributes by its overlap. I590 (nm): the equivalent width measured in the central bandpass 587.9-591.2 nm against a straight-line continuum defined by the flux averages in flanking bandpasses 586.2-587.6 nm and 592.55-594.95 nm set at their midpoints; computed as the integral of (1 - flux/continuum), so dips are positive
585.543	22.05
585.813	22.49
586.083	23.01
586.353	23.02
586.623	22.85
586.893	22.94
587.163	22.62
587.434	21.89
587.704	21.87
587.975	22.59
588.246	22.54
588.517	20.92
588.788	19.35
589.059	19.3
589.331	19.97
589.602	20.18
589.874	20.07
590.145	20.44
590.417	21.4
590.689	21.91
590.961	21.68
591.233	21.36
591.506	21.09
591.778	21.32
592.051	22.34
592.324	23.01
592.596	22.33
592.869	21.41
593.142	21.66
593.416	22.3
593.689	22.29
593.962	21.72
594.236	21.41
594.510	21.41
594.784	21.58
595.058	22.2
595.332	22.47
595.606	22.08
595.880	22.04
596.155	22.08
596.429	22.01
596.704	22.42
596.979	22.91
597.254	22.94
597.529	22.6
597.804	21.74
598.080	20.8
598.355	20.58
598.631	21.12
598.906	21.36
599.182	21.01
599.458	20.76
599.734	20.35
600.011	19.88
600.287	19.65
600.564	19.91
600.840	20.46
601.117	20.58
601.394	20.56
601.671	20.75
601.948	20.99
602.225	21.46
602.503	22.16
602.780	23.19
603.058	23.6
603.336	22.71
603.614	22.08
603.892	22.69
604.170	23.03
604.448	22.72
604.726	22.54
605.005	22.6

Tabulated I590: 0.22 nm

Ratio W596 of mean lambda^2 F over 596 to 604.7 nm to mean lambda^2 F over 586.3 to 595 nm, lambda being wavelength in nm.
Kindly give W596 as 1.03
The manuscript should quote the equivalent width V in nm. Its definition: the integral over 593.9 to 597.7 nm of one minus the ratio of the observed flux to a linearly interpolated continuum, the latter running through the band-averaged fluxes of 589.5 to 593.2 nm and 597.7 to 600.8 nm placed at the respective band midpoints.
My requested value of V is -0.21 nm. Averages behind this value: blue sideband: 21.5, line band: 22.1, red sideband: 20.6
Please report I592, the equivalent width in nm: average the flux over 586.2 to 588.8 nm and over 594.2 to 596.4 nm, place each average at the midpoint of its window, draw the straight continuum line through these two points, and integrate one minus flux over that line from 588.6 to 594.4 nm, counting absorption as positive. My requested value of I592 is 0.21 nm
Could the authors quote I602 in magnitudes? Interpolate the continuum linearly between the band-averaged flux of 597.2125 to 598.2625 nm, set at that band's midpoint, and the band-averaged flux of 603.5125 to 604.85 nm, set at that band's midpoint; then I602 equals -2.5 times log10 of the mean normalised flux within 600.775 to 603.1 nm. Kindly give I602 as 0.04 mag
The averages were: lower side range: 21.9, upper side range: 22.6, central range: 21.5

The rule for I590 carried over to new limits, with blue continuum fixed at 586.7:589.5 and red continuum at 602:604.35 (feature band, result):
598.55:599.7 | 0.065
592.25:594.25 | -0.020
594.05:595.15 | 0.014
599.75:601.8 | 0.194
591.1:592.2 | 0.007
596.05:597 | -0.010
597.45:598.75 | 0.050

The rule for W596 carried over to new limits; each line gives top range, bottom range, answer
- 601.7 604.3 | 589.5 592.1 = 1.10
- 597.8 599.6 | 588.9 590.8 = 1.06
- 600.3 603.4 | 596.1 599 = 0.99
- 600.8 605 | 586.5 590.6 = 1.09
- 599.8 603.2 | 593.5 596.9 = 0.98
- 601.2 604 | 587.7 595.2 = 1.07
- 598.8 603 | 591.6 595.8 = 0.98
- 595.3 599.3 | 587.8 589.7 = 1.09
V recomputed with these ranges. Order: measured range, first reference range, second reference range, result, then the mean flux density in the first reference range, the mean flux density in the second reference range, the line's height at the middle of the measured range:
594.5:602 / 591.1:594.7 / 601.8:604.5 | 0.27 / 21.8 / 22.5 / 22.1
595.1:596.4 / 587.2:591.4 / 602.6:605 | -0.02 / 21.1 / 22.8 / 21.8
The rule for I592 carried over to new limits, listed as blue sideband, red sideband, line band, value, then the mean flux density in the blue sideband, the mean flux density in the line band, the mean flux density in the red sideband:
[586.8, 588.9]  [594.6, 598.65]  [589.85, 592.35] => 0.050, 21.8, 21.5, 22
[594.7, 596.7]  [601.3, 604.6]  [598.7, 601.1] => 0.185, 22.1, 20.5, 22.2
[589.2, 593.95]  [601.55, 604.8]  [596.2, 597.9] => -0.043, 21.5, 22.4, 22.3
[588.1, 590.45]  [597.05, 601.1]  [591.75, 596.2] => -0.281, 20.4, 22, 21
